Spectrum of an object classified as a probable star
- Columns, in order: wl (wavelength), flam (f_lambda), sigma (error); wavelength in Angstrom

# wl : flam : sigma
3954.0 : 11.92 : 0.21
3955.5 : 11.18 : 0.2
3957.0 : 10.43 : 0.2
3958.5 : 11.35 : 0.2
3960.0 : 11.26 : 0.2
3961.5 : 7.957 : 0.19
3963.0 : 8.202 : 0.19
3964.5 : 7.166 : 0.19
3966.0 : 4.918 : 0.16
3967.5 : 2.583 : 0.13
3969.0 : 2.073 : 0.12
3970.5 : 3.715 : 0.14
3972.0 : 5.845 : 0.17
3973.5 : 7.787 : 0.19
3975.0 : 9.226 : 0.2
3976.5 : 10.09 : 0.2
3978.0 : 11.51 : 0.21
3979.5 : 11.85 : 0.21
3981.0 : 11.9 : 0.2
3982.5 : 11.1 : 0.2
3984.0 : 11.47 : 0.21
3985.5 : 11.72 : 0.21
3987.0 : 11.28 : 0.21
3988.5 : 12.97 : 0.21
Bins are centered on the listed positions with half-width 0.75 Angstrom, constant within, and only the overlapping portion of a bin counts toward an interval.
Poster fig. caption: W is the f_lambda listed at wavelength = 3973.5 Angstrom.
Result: 7.787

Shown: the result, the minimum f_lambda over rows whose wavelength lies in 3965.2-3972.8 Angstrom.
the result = 2.073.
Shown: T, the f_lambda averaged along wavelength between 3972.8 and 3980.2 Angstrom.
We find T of 10.1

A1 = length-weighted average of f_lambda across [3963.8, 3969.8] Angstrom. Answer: 4.16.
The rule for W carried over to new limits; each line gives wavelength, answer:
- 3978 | 11.51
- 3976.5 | 10.09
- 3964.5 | 7.166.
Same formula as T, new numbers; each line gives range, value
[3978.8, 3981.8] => 11.9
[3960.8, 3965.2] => 7.78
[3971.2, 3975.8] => 7.6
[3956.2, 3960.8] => 11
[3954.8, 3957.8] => 10.8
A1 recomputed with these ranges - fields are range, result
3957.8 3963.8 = 9.66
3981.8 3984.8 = 11.3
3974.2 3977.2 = 9.62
